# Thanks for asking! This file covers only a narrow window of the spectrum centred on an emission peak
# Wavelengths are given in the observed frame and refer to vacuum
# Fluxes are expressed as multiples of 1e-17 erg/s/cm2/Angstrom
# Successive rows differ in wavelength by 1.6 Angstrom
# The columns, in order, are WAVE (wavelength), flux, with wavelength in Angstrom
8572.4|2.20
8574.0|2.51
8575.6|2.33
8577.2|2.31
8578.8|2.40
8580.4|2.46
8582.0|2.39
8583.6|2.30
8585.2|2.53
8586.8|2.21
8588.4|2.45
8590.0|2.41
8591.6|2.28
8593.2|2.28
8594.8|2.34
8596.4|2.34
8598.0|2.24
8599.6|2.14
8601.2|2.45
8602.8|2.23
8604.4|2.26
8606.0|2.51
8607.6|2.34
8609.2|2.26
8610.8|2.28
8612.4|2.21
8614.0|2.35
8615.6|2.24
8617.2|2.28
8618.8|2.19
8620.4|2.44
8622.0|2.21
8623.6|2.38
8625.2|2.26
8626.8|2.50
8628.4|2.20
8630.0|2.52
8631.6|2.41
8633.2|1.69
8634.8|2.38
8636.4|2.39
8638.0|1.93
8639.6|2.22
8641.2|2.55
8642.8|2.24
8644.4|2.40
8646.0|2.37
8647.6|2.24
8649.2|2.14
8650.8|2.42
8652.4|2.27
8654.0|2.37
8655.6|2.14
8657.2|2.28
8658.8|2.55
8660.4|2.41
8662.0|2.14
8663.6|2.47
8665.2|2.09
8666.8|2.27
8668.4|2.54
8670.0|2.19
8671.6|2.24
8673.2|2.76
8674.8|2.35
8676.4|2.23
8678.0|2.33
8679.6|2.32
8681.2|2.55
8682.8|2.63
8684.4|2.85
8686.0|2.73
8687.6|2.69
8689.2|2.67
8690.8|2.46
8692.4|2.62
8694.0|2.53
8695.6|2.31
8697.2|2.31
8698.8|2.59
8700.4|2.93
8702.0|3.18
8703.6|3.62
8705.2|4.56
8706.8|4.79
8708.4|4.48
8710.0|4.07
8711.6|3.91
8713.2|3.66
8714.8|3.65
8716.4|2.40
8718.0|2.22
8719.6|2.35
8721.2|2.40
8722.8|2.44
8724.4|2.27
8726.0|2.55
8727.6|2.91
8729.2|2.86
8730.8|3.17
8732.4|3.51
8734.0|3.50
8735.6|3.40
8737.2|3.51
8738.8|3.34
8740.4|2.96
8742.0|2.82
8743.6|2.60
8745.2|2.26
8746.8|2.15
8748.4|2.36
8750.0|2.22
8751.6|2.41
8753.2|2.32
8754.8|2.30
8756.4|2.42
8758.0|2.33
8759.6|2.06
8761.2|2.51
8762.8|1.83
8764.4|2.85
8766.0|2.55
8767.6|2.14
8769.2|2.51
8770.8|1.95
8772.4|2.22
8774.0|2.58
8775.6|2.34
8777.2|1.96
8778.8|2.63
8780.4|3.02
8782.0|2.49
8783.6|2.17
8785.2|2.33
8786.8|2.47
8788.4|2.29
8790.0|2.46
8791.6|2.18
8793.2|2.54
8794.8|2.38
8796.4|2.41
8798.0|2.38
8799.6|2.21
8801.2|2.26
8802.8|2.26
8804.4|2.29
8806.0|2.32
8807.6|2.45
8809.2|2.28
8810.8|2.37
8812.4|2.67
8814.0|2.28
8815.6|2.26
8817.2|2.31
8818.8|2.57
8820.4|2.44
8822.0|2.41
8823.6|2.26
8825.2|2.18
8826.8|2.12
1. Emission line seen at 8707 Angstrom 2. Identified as H-alpha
